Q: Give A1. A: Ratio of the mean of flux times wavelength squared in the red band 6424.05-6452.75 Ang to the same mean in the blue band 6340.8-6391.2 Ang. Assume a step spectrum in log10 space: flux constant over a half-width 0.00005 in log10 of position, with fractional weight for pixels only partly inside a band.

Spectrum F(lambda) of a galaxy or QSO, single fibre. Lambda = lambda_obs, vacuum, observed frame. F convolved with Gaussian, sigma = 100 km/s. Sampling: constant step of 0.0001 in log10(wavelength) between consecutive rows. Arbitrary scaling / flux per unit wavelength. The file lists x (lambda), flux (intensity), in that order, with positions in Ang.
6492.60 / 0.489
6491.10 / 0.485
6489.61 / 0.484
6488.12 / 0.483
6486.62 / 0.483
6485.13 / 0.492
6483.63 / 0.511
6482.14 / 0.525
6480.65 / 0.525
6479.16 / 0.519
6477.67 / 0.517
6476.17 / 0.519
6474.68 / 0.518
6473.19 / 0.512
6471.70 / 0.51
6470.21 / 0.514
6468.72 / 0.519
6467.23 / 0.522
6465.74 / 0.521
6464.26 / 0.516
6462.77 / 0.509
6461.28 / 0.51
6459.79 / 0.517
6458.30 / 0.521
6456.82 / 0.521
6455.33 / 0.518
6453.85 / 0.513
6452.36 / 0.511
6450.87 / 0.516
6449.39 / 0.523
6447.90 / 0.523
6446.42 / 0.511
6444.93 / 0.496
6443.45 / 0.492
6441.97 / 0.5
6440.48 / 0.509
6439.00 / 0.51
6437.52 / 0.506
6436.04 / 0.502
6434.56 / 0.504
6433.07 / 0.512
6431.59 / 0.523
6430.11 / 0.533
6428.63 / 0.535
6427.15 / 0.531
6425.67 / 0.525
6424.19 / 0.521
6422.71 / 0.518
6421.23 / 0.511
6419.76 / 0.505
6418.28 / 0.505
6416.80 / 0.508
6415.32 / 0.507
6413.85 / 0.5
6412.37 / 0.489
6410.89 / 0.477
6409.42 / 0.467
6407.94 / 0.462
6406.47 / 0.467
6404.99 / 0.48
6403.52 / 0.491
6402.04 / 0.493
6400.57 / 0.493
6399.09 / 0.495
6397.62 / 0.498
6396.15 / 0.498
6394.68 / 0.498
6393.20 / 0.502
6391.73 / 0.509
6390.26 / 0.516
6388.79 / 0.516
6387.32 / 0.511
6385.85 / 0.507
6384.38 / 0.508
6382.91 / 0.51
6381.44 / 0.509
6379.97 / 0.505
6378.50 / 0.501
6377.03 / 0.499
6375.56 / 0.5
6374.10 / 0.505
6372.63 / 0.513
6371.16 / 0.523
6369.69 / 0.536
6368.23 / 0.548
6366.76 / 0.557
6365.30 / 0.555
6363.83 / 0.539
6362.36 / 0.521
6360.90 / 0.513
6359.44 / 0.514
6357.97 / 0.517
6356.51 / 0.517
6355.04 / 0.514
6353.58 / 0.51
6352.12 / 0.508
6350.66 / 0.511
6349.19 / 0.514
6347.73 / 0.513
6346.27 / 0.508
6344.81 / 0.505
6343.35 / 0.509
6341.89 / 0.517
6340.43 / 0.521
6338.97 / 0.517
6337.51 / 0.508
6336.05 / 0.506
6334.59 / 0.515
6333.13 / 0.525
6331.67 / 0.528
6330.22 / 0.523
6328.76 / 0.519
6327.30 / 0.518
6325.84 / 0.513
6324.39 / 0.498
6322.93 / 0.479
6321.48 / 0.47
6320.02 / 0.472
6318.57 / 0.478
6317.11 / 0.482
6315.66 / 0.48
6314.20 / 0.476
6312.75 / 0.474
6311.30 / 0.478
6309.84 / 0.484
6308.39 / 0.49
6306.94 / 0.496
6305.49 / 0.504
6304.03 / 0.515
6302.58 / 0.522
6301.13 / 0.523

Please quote 1.02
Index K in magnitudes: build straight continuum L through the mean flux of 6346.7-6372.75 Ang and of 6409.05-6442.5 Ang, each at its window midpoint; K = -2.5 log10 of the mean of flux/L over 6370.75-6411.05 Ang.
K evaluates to 0.04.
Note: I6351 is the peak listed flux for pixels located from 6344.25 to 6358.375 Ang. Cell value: 0.517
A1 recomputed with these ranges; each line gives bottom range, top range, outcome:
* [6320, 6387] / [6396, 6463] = 1.01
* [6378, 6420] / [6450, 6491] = 1.05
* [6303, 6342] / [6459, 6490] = 1.07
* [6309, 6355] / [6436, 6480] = 1.06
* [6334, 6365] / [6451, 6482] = 1.04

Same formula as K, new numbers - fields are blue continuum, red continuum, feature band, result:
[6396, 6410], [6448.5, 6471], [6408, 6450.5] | -0.019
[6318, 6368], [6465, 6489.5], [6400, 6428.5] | 0.030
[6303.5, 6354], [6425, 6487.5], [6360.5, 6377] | -0.046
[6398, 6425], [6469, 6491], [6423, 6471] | -0.030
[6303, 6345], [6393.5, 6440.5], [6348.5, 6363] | -0.028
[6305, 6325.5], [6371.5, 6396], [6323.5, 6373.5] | -0.052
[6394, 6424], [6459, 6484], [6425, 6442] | -0.029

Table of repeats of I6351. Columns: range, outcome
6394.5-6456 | 0.535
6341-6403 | 0.557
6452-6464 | 0.521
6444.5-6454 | 0.523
